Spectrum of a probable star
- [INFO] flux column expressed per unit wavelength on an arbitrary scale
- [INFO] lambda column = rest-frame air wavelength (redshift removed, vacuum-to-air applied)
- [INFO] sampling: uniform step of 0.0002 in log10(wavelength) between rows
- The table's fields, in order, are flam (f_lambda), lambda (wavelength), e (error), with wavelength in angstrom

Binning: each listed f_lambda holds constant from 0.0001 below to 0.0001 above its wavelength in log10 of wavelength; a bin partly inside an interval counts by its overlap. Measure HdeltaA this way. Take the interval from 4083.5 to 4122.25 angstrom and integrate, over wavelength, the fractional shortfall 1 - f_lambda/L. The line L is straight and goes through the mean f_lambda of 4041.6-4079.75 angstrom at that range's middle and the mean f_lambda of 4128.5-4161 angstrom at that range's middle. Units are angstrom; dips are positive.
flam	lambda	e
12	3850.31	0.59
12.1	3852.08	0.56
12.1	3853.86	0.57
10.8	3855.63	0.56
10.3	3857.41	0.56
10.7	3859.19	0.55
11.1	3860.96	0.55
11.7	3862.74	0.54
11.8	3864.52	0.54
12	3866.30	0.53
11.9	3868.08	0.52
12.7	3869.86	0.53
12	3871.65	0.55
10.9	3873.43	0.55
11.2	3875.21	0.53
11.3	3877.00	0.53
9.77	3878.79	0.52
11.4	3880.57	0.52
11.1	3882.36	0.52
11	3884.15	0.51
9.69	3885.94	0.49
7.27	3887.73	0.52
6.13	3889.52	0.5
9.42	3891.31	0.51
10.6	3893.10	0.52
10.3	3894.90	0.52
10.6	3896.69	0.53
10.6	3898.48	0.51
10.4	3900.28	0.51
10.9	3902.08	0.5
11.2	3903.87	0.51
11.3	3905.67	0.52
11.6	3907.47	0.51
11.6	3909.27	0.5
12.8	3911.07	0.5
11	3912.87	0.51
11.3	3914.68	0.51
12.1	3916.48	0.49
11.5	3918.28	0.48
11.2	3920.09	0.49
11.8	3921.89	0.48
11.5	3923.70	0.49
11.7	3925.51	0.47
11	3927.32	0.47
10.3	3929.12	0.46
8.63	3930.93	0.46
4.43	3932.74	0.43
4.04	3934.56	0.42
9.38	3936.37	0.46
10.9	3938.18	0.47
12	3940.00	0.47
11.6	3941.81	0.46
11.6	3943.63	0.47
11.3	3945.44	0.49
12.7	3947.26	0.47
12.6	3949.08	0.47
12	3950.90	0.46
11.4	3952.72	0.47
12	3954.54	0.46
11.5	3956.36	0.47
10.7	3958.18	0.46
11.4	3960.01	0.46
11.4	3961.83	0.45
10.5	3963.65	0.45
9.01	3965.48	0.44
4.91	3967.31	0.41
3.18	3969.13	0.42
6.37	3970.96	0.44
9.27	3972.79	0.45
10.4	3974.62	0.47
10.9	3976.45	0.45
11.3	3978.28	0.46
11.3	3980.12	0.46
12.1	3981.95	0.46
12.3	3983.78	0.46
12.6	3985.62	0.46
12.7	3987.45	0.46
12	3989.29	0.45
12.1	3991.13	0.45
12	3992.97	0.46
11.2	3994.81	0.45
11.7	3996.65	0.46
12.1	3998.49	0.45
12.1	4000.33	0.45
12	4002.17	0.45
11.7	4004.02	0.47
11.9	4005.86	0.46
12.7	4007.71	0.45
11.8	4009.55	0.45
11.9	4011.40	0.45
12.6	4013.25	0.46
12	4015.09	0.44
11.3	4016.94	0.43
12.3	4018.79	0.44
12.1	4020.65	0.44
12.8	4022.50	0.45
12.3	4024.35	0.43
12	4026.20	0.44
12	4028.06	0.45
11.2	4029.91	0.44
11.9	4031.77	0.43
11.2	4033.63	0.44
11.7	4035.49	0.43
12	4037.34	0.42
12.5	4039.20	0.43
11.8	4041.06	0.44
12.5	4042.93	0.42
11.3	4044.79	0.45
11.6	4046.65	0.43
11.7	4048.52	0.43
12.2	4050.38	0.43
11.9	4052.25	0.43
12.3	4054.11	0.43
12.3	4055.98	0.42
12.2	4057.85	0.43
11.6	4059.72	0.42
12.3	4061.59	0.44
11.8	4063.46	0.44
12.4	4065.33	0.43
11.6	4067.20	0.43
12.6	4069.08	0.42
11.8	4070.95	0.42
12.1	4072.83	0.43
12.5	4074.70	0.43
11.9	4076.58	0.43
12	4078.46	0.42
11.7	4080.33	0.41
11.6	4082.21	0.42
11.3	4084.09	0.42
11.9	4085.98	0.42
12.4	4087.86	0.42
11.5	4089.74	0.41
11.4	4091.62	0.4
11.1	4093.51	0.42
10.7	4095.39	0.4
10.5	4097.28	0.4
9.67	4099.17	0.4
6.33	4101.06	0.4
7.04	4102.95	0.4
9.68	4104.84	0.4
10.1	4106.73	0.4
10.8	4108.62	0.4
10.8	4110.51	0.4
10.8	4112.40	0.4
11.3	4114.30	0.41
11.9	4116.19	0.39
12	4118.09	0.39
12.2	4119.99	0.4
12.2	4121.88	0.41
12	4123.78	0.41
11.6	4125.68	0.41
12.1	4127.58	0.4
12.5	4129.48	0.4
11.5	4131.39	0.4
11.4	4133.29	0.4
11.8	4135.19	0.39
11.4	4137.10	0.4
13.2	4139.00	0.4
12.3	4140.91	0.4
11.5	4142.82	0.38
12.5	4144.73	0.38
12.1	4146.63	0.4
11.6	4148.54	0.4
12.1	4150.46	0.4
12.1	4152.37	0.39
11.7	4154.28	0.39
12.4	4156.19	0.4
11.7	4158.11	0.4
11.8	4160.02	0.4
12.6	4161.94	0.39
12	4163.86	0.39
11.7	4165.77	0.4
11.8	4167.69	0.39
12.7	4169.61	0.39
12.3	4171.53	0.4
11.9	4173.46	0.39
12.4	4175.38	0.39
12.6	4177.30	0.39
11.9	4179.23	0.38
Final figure 4.1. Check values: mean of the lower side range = 12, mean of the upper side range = 12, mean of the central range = 10.7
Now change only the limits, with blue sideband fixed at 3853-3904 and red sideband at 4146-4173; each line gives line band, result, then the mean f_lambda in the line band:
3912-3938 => 2.2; 10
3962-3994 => 2.8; 10.2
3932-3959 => 1.1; 10.6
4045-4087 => -1.3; 12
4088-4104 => 2.5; 9.91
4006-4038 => -1.7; 12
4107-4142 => 0.4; 11.7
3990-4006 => -0.8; 11.9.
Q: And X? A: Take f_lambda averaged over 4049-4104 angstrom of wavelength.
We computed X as 11.4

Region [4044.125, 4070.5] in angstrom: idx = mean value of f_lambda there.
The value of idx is 12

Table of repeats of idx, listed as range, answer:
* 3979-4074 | 12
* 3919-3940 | 9.65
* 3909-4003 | 10.8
